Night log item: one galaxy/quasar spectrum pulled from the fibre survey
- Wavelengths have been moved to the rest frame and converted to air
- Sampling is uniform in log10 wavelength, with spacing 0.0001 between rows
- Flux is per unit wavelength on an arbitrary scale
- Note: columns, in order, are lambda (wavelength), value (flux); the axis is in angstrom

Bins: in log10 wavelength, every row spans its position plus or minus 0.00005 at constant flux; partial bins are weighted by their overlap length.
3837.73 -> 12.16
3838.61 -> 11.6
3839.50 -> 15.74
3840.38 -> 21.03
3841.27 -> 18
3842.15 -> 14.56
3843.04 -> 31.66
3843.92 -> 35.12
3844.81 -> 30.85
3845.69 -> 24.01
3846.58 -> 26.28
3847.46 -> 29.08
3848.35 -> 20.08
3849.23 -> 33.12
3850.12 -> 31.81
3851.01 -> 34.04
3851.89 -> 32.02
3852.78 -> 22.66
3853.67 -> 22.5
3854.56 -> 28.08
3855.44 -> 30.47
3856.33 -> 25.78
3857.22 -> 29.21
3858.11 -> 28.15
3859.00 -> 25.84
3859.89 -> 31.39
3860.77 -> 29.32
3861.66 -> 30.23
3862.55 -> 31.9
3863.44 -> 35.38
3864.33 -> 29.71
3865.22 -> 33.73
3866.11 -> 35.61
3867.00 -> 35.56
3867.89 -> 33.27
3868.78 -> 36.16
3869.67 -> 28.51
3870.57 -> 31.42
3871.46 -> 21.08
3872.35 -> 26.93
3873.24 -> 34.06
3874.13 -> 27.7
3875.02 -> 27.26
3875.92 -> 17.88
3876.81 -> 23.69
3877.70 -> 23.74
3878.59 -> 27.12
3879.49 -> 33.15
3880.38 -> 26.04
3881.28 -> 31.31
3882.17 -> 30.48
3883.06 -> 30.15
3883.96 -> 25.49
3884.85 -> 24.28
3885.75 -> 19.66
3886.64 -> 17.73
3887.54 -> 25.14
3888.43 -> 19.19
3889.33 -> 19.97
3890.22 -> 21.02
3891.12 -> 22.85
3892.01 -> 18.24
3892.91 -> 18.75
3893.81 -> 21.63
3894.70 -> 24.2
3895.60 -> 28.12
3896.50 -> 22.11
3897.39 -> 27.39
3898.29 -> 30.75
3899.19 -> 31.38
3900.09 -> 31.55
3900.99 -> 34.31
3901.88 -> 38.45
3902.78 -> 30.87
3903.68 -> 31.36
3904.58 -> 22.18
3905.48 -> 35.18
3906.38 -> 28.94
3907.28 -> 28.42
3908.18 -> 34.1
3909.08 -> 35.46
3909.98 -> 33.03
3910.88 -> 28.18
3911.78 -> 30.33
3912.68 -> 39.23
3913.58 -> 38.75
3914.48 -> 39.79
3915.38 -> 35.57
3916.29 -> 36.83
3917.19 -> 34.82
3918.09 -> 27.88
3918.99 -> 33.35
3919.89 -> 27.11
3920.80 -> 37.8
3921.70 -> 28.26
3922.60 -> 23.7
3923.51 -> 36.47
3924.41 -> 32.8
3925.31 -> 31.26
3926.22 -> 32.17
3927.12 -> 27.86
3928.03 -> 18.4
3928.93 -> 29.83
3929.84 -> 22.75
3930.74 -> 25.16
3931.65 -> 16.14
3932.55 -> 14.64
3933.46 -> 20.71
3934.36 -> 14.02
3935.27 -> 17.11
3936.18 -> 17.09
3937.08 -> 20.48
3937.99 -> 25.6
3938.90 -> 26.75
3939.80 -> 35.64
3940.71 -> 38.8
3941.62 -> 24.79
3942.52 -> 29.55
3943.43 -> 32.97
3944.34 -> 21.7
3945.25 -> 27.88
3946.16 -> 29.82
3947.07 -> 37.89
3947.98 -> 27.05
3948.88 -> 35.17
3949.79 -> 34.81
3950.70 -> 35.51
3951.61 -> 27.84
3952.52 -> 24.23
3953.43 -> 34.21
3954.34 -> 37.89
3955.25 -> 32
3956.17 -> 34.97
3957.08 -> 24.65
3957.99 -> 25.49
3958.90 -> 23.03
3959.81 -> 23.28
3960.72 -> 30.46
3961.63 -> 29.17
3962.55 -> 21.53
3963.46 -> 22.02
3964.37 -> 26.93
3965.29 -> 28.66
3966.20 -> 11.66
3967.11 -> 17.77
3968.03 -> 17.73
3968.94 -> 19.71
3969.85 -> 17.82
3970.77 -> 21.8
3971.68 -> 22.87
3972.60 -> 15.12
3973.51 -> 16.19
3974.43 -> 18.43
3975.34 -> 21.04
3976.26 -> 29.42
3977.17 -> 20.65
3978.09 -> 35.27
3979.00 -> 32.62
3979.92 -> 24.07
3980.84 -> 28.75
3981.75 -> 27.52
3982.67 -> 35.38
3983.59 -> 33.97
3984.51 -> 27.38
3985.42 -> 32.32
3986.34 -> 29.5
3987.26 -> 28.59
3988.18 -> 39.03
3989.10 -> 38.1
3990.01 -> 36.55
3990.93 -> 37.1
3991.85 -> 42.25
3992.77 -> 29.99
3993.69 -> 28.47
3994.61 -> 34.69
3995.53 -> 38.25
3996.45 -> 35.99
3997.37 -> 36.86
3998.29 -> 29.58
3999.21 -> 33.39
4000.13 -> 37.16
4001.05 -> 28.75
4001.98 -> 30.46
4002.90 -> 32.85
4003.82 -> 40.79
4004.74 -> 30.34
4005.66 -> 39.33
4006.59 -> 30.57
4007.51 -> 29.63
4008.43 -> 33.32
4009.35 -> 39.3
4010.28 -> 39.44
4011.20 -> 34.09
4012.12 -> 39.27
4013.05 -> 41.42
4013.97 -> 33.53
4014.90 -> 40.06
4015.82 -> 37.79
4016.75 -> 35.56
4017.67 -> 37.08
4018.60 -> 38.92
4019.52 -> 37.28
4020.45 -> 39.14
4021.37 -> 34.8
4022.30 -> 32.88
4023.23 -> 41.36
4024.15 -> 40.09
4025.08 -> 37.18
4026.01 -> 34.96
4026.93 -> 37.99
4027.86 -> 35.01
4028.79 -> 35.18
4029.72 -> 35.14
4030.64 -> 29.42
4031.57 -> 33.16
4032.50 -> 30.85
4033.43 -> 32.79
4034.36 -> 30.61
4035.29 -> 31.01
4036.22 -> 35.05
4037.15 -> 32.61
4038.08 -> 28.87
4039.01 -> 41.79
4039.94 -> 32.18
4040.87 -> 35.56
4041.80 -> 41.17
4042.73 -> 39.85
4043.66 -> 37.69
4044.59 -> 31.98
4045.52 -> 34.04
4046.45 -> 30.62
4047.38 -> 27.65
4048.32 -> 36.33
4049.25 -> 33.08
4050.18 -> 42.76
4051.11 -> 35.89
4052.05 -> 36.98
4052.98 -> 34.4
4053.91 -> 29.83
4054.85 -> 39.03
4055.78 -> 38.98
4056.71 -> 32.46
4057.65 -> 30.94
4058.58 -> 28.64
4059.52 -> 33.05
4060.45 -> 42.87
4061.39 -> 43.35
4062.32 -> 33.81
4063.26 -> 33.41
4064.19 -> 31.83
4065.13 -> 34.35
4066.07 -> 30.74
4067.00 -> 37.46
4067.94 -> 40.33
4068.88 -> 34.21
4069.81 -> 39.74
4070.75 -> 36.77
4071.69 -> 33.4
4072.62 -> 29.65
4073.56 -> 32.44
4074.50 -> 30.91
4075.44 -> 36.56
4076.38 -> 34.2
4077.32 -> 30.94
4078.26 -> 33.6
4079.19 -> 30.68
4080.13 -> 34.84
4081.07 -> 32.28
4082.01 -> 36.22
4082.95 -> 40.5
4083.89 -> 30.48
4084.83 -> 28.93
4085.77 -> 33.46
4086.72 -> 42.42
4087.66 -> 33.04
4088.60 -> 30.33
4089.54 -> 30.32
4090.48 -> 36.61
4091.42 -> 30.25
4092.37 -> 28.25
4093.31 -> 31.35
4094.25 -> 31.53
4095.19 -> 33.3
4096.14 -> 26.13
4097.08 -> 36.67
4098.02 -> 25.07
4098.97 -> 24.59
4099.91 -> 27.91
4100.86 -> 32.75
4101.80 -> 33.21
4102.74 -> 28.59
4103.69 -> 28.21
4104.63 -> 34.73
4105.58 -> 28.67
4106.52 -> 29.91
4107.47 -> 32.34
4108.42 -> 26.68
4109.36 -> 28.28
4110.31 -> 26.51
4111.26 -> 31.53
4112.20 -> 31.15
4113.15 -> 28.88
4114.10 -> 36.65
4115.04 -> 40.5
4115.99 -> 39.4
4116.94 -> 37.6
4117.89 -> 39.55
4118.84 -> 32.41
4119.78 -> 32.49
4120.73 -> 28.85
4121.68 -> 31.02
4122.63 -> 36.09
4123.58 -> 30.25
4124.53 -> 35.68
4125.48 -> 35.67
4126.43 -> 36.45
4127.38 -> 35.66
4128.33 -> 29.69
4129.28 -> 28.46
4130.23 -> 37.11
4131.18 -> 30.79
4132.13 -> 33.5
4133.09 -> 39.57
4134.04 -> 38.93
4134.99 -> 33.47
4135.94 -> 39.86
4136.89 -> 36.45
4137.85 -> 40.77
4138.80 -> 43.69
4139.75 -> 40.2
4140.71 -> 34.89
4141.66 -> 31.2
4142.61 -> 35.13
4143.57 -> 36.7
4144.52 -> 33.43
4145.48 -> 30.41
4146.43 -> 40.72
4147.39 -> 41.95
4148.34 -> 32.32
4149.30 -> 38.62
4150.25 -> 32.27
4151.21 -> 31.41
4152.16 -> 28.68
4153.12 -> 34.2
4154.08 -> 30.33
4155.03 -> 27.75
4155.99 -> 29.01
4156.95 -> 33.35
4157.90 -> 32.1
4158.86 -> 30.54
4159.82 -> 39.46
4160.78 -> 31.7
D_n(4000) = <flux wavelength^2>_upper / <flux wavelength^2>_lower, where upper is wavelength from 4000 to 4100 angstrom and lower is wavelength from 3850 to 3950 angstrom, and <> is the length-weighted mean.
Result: 1.3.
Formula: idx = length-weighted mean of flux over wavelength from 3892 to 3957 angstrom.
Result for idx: 29.2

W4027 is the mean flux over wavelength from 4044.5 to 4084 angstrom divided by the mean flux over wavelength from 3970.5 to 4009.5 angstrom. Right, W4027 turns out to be 1.11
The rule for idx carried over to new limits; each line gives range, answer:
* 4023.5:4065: 34.8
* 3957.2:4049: 31.7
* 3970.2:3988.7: 27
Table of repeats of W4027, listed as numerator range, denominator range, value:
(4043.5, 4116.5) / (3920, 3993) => 1.21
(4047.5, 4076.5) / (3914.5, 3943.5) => 1.27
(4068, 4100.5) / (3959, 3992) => 1.23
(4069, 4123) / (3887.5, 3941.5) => 1.16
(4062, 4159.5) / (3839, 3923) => 1.17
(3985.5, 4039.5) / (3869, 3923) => 1.23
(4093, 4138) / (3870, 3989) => 1.20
